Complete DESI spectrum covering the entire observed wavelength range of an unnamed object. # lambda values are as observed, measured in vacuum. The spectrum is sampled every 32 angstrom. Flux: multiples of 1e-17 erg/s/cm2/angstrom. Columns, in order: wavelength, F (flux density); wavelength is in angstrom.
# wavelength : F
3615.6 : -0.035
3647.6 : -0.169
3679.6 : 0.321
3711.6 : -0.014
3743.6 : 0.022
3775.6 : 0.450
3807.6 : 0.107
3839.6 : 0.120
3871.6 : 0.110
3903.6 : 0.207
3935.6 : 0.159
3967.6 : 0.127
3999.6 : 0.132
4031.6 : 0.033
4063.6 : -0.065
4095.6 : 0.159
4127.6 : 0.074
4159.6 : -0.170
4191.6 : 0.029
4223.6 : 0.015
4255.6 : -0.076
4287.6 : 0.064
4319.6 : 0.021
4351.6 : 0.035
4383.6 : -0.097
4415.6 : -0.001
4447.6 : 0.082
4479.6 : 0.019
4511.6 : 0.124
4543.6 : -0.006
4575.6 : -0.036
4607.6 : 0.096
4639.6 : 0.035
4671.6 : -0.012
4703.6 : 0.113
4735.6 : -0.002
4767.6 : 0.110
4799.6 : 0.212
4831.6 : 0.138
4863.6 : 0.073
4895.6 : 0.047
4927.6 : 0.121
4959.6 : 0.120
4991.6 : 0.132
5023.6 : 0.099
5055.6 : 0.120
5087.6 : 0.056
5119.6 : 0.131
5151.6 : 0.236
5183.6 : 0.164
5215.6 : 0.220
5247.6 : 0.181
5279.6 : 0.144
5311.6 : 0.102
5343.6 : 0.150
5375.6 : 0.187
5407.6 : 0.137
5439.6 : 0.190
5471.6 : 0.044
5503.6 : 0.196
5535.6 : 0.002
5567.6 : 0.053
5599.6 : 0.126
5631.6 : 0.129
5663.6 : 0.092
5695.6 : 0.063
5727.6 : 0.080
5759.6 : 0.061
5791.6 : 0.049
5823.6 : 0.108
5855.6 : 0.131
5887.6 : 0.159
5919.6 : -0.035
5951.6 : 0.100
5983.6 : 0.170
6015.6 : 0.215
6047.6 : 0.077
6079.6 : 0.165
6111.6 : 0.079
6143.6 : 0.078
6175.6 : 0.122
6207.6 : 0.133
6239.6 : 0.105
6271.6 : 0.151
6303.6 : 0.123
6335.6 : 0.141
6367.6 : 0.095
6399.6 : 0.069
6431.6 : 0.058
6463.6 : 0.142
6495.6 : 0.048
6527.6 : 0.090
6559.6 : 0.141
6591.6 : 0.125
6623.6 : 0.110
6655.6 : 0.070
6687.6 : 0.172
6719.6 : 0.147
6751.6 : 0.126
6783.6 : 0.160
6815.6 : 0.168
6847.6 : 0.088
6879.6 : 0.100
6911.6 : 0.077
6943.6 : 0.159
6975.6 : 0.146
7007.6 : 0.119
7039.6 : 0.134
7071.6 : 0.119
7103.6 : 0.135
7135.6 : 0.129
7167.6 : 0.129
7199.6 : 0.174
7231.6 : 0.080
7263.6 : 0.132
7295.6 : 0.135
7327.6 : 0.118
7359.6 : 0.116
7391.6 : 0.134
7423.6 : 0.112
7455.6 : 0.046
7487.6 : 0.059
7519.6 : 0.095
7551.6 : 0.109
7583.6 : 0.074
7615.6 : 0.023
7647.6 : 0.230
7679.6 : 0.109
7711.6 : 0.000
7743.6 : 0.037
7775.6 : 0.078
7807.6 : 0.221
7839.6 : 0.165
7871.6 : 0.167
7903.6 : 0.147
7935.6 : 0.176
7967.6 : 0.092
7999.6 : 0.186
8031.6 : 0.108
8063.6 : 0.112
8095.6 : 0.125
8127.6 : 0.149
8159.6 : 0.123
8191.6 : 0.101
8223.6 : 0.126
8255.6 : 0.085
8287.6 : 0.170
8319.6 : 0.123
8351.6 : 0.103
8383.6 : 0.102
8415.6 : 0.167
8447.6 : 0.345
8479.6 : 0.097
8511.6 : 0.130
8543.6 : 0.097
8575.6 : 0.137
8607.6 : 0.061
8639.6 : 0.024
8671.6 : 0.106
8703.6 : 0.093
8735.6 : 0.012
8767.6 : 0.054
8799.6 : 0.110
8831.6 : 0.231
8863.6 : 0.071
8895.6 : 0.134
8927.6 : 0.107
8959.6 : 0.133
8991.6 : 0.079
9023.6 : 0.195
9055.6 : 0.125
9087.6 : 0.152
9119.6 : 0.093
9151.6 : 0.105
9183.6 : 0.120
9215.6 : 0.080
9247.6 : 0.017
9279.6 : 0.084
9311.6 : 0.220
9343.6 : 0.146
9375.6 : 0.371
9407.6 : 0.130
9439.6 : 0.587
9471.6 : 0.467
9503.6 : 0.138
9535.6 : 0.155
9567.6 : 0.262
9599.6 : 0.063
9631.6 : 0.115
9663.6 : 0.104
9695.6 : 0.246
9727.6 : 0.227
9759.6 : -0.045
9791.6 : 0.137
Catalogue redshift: 0.29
